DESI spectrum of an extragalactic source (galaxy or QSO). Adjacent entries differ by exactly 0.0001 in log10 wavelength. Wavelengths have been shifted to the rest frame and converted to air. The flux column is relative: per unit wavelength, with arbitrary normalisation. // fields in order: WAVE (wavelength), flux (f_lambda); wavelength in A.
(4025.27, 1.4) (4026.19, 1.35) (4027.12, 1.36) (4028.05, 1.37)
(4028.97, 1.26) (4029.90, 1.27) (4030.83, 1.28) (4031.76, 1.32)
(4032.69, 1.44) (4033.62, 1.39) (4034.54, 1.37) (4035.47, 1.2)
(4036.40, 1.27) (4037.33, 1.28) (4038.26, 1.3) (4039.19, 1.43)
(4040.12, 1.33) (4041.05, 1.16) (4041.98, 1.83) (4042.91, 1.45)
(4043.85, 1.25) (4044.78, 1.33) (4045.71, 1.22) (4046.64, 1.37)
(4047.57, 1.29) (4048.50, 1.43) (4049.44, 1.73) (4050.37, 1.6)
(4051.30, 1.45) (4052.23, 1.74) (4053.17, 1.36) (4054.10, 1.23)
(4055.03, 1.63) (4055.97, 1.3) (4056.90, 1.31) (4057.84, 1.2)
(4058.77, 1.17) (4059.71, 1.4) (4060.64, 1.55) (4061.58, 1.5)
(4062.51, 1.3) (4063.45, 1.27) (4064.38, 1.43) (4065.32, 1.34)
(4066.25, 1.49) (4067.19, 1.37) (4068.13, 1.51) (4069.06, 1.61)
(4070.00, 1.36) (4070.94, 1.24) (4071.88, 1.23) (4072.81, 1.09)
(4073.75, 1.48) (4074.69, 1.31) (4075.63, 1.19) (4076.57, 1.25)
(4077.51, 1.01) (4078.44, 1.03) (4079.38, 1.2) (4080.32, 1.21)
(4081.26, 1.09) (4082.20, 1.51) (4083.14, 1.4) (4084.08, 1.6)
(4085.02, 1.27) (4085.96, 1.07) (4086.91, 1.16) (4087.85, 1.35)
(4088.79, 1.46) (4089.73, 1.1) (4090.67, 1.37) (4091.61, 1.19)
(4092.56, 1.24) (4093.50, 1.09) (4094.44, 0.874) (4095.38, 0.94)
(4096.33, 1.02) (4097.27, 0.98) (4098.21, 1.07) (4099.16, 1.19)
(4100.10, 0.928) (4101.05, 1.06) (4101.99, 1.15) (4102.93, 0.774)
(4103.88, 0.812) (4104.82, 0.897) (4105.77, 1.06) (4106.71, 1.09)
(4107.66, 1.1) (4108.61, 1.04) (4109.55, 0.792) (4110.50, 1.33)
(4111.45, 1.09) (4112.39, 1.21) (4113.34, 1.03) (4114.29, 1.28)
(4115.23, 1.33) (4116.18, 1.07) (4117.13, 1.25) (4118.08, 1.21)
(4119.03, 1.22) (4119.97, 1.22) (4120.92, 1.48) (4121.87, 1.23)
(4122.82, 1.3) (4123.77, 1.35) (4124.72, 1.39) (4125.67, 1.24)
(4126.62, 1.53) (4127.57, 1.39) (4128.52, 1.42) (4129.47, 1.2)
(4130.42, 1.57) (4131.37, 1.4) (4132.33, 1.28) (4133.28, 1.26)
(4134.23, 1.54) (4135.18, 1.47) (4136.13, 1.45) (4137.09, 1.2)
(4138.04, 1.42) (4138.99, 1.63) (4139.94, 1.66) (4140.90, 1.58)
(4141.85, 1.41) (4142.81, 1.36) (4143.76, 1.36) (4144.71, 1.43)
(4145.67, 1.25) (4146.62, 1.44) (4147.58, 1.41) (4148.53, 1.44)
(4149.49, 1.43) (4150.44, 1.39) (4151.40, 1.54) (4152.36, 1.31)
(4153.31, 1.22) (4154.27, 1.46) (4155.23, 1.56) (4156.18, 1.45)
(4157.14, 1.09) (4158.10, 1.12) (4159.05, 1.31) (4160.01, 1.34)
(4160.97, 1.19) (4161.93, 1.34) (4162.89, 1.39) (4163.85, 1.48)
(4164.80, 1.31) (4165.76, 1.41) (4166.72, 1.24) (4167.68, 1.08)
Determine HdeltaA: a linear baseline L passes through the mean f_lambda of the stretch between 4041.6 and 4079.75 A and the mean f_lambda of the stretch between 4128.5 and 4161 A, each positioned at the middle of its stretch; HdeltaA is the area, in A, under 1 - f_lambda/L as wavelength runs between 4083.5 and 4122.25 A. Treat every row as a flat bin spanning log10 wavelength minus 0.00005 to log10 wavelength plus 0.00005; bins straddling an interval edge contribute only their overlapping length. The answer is 6.8 A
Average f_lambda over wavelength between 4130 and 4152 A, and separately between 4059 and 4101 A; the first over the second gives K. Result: 1.14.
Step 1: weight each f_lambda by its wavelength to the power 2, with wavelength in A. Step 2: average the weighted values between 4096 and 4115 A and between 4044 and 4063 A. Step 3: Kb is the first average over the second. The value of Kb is 0.8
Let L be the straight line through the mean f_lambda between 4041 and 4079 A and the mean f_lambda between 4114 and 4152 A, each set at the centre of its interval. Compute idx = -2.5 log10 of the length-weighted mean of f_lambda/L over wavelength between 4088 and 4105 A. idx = 0.27 mag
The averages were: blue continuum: 1.37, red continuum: 1.38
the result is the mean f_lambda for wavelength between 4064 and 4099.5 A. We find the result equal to 1.24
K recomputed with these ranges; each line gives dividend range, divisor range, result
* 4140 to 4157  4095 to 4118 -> 1.33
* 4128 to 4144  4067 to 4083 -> 1.12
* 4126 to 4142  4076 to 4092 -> 1.15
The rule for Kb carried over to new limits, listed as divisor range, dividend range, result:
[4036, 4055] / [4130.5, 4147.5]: 1.06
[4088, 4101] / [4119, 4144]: 1.27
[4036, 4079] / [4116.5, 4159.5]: 1.05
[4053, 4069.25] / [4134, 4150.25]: 1.08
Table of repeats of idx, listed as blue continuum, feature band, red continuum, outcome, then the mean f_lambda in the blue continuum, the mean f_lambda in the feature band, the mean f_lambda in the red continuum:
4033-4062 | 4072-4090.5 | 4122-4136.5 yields 0.109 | 1.39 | 1.25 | 1.38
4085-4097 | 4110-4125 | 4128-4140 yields 0.059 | 1.16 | 1.25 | 1.42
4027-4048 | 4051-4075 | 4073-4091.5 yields -0.069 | 1.34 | 1.38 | 1.26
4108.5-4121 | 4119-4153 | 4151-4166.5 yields -0.114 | 1.18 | 1.4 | 1.34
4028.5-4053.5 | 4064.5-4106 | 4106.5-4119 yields 0.037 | 1.38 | 1.2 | 1.14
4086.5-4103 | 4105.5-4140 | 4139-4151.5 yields 0.011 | 1.12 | 1.29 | 1.44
